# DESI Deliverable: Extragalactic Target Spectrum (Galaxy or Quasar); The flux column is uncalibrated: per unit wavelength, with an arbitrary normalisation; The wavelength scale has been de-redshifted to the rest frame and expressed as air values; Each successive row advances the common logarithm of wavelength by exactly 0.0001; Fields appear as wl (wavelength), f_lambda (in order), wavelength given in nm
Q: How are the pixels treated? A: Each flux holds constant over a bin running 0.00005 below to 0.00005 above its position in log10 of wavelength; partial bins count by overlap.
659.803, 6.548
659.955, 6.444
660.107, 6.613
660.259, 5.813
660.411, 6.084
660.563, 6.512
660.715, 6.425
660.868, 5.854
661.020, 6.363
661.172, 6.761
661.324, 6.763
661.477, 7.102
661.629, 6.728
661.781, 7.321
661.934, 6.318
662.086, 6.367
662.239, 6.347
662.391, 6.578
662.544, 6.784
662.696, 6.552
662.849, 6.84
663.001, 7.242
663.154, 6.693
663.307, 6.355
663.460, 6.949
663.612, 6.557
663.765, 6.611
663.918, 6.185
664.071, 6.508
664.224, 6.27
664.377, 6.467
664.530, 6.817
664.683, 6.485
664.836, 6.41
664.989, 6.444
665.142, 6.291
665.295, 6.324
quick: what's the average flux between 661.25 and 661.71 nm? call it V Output 6.87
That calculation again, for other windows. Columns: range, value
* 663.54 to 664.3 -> 6.42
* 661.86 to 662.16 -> 6.35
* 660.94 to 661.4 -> 6.63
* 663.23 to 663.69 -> 6.62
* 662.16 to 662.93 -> 6.63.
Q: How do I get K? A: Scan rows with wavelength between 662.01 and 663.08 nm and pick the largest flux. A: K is 7.242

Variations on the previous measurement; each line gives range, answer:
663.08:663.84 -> 6.949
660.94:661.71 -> 7.102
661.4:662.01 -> 7.321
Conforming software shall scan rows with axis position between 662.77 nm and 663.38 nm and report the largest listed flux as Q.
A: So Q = 7.242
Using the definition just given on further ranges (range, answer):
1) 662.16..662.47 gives 6.578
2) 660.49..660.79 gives 6.512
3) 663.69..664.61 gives 6.817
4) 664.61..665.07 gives 6.485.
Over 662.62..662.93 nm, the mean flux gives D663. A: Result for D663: 6.72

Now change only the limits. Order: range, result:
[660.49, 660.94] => 6.26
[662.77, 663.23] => 6.92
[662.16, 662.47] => 6.45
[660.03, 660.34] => 6.21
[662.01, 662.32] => 6.36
